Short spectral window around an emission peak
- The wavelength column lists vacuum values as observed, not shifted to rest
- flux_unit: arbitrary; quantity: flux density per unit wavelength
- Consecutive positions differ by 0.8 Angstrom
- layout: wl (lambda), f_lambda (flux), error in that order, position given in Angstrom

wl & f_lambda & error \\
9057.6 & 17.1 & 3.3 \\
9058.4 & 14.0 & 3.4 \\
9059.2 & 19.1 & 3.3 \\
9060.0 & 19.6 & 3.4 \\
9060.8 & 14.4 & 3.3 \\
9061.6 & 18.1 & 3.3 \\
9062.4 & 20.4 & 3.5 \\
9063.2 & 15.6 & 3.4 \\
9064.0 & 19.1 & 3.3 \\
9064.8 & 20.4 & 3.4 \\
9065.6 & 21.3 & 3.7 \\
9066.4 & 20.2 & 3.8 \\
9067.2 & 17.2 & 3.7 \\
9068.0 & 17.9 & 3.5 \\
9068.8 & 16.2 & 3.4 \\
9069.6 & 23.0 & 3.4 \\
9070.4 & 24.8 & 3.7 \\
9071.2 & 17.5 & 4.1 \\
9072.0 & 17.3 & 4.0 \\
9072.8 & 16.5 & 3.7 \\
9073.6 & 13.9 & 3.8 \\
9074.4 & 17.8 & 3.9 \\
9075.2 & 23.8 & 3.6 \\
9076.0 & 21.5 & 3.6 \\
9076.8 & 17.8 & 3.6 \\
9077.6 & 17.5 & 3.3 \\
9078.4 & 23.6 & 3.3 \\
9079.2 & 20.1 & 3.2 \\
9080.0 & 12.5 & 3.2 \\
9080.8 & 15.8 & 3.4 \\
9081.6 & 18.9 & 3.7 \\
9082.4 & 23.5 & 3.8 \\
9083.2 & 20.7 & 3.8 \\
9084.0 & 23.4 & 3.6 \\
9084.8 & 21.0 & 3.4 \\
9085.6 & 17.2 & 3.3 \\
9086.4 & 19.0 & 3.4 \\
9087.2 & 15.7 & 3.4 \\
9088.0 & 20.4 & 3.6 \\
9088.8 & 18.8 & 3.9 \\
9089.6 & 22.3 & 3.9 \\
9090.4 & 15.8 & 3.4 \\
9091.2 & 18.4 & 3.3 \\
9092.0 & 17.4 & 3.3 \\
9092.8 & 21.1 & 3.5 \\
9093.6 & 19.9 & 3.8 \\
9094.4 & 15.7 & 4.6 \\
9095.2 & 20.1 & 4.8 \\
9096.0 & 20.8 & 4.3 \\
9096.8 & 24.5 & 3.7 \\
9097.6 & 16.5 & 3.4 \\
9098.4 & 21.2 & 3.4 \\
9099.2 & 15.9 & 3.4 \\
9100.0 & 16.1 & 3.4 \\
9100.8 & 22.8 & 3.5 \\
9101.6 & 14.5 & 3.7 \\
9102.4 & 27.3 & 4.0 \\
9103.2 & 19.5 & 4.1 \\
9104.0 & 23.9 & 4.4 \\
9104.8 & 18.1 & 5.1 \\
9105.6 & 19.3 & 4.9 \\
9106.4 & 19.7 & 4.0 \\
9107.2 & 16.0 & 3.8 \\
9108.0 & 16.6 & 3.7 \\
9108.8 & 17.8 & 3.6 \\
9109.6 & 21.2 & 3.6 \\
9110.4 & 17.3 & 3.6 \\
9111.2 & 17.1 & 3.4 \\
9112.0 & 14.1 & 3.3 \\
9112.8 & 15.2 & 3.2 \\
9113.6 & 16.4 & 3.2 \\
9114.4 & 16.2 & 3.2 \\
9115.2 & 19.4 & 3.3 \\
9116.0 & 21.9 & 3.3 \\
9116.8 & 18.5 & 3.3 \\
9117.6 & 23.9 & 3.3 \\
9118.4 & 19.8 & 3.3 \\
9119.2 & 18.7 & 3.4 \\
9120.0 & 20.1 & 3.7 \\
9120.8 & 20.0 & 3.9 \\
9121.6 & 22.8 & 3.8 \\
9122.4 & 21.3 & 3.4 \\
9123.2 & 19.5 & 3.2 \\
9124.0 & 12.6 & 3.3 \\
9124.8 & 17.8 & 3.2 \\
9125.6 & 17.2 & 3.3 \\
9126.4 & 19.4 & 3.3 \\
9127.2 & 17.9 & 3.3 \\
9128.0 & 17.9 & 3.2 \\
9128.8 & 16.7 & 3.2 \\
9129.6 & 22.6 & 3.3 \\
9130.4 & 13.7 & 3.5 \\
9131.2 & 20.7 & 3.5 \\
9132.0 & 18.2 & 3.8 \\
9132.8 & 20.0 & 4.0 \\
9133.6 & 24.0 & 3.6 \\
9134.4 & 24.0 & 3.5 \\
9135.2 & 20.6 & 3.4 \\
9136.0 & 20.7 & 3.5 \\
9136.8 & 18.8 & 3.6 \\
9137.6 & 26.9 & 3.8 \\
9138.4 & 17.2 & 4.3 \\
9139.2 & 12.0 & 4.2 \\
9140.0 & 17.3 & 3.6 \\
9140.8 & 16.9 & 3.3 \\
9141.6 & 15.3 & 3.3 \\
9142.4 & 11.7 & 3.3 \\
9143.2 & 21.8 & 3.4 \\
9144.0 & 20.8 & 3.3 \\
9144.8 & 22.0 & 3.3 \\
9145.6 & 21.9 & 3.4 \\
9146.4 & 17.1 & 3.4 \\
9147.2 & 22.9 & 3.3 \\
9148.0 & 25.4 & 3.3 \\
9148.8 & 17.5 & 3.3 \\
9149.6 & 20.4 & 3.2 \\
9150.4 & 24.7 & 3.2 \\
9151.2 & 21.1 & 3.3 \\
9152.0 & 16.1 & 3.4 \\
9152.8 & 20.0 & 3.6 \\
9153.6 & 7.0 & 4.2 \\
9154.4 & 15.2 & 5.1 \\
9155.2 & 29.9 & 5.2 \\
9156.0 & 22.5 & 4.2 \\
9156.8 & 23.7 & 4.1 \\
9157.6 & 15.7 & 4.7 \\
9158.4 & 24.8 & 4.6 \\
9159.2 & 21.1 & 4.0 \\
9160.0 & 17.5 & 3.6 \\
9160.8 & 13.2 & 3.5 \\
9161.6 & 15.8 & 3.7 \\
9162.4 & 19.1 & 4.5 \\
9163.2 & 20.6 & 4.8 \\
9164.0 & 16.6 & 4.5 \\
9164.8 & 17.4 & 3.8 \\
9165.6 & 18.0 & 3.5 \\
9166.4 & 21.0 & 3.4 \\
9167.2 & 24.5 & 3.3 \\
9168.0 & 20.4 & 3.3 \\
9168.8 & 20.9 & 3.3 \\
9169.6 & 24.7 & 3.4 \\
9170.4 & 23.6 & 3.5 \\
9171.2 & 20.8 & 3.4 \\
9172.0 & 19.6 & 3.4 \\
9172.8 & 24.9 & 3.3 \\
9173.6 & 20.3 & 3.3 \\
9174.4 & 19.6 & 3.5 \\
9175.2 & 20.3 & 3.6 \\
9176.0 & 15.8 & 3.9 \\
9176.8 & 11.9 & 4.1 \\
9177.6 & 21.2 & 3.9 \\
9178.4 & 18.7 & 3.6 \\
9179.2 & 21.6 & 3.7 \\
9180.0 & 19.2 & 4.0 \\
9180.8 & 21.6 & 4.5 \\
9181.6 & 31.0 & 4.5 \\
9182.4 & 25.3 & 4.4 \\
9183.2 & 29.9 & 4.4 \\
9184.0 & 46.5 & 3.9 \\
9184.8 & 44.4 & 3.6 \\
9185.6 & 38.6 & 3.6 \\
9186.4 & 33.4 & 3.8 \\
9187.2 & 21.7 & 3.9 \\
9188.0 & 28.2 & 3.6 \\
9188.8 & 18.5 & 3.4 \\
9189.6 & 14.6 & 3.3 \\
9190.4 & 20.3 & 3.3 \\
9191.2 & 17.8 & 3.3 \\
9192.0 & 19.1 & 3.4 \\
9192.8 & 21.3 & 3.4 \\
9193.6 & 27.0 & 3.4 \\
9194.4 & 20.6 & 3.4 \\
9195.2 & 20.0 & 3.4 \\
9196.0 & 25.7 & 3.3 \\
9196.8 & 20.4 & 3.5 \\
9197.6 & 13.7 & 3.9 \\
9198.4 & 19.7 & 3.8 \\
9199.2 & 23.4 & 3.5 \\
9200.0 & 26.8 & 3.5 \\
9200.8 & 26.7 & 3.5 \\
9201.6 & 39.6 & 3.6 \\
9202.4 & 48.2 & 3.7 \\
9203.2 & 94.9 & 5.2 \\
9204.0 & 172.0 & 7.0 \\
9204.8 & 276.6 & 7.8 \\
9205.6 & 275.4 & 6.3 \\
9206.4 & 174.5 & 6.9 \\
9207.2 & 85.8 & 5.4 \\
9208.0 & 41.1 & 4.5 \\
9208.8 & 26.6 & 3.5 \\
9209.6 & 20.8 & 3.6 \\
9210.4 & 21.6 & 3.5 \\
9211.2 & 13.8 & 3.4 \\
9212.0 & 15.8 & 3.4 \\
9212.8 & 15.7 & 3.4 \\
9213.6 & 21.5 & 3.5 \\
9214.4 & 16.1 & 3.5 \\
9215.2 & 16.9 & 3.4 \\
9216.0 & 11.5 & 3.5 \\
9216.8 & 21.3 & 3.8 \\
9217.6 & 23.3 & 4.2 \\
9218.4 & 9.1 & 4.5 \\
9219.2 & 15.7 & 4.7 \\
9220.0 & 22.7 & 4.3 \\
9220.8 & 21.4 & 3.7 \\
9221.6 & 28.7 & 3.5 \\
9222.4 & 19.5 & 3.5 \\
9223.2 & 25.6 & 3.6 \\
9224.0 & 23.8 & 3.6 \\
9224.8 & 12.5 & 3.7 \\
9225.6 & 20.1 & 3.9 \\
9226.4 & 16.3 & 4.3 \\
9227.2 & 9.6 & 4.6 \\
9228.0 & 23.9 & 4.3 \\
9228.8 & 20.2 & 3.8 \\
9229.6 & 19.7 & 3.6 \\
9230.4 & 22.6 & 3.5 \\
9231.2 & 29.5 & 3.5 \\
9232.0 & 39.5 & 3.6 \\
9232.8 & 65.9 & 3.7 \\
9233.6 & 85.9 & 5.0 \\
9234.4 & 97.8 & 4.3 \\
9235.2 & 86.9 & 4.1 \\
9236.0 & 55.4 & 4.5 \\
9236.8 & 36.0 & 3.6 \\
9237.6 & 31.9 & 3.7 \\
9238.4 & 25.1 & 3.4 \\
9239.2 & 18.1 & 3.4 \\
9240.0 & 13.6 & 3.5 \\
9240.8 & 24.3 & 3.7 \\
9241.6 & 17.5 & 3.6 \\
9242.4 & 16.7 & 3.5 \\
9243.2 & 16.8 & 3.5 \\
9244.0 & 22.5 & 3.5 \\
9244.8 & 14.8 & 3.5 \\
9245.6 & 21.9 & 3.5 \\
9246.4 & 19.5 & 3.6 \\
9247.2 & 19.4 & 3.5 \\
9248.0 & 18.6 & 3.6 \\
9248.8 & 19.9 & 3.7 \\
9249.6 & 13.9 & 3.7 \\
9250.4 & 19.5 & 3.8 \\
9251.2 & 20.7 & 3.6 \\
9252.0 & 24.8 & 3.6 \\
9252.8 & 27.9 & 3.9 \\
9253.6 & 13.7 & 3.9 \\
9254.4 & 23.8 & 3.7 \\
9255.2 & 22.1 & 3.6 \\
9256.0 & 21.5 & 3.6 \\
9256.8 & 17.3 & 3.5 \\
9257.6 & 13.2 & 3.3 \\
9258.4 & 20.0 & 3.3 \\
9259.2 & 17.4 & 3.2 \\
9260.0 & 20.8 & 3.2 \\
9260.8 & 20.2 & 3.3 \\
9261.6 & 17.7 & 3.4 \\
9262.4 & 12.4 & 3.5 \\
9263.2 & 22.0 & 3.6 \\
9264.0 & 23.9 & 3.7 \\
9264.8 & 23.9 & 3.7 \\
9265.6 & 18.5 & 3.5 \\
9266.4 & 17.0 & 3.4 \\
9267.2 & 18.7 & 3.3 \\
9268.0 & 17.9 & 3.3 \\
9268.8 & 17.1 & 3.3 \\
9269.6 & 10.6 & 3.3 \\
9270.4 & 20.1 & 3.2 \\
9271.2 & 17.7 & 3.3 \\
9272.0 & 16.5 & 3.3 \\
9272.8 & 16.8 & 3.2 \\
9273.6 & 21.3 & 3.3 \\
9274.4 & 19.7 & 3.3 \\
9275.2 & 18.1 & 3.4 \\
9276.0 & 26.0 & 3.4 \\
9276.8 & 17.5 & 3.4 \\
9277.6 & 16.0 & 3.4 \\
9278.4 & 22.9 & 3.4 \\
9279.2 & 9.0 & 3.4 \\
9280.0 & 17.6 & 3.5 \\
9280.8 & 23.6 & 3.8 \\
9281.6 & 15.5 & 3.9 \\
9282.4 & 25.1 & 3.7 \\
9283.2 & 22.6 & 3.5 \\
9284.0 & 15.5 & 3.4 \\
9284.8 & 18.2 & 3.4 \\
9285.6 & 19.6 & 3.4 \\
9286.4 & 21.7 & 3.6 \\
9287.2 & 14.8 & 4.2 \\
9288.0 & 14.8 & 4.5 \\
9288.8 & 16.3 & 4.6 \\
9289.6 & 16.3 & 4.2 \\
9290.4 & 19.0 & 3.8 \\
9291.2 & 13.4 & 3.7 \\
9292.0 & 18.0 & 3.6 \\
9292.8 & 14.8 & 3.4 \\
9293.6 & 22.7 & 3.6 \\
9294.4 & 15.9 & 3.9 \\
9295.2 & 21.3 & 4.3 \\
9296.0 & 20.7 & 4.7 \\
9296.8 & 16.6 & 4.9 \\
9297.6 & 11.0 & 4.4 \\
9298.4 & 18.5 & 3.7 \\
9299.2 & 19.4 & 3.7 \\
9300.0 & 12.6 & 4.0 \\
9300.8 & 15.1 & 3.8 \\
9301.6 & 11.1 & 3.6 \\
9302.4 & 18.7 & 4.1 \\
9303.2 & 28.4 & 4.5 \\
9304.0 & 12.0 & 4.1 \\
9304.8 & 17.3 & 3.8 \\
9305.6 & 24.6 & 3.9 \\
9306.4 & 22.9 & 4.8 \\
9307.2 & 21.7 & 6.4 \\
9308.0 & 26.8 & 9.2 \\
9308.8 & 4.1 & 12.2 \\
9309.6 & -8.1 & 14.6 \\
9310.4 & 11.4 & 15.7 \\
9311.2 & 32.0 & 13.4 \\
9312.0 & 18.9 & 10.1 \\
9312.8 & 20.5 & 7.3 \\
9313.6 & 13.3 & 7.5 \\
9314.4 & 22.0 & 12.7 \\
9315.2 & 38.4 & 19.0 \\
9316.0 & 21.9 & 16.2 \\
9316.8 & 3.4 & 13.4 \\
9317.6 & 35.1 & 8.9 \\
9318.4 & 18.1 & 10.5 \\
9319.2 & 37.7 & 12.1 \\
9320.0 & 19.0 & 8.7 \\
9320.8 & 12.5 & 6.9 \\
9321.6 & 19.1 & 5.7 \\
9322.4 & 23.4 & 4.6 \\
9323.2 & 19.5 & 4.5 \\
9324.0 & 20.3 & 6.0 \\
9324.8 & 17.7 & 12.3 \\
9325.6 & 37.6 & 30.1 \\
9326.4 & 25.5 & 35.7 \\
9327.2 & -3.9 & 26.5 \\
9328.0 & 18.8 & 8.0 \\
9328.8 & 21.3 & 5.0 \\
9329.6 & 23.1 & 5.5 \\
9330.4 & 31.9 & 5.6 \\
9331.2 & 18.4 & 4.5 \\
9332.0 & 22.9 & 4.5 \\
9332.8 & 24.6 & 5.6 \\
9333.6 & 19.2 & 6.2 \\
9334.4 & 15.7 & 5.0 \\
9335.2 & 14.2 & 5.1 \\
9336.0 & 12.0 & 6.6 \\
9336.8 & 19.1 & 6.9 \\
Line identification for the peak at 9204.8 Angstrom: H-alpha 6563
